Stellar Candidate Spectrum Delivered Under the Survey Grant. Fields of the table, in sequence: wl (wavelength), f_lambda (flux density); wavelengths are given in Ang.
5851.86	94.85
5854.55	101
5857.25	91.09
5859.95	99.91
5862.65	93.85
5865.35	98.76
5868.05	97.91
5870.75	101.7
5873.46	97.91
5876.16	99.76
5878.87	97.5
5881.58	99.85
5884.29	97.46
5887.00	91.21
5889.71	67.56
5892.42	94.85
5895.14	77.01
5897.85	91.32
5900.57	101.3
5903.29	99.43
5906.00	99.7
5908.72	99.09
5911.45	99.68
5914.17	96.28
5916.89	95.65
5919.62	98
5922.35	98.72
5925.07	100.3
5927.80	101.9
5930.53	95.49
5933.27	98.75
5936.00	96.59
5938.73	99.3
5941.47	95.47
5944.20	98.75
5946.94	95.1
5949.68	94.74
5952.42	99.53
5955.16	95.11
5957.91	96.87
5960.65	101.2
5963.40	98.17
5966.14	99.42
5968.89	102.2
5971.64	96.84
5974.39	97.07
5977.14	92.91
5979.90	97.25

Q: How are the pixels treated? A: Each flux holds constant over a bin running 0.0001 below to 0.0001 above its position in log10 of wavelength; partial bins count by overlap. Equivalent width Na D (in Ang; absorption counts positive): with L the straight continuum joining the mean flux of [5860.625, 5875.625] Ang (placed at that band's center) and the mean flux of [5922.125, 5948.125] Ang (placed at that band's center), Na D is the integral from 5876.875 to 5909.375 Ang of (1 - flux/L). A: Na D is 1.7 Ang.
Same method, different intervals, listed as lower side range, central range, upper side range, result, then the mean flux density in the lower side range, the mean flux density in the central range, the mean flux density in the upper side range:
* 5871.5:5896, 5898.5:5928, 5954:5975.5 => -1.41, 92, 98.8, 98.4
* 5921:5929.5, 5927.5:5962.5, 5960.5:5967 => 0.80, 100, 97.5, 99.3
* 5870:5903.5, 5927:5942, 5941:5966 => -0.26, 93.2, 97.9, 97.4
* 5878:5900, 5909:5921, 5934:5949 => -0.53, 89.8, 97.5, 97.1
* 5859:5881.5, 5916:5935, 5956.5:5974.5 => 0.06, 98.5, 98.4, 98.9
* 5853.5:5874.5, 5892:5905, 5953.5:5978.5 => 0.65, 97.7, 92.9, 97.8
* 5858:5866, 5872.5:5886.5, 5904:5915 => -0.06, 96.9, 98.1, 98.9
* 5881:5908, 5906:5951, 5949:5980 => -1.47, 91.9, 97.8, 97.7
